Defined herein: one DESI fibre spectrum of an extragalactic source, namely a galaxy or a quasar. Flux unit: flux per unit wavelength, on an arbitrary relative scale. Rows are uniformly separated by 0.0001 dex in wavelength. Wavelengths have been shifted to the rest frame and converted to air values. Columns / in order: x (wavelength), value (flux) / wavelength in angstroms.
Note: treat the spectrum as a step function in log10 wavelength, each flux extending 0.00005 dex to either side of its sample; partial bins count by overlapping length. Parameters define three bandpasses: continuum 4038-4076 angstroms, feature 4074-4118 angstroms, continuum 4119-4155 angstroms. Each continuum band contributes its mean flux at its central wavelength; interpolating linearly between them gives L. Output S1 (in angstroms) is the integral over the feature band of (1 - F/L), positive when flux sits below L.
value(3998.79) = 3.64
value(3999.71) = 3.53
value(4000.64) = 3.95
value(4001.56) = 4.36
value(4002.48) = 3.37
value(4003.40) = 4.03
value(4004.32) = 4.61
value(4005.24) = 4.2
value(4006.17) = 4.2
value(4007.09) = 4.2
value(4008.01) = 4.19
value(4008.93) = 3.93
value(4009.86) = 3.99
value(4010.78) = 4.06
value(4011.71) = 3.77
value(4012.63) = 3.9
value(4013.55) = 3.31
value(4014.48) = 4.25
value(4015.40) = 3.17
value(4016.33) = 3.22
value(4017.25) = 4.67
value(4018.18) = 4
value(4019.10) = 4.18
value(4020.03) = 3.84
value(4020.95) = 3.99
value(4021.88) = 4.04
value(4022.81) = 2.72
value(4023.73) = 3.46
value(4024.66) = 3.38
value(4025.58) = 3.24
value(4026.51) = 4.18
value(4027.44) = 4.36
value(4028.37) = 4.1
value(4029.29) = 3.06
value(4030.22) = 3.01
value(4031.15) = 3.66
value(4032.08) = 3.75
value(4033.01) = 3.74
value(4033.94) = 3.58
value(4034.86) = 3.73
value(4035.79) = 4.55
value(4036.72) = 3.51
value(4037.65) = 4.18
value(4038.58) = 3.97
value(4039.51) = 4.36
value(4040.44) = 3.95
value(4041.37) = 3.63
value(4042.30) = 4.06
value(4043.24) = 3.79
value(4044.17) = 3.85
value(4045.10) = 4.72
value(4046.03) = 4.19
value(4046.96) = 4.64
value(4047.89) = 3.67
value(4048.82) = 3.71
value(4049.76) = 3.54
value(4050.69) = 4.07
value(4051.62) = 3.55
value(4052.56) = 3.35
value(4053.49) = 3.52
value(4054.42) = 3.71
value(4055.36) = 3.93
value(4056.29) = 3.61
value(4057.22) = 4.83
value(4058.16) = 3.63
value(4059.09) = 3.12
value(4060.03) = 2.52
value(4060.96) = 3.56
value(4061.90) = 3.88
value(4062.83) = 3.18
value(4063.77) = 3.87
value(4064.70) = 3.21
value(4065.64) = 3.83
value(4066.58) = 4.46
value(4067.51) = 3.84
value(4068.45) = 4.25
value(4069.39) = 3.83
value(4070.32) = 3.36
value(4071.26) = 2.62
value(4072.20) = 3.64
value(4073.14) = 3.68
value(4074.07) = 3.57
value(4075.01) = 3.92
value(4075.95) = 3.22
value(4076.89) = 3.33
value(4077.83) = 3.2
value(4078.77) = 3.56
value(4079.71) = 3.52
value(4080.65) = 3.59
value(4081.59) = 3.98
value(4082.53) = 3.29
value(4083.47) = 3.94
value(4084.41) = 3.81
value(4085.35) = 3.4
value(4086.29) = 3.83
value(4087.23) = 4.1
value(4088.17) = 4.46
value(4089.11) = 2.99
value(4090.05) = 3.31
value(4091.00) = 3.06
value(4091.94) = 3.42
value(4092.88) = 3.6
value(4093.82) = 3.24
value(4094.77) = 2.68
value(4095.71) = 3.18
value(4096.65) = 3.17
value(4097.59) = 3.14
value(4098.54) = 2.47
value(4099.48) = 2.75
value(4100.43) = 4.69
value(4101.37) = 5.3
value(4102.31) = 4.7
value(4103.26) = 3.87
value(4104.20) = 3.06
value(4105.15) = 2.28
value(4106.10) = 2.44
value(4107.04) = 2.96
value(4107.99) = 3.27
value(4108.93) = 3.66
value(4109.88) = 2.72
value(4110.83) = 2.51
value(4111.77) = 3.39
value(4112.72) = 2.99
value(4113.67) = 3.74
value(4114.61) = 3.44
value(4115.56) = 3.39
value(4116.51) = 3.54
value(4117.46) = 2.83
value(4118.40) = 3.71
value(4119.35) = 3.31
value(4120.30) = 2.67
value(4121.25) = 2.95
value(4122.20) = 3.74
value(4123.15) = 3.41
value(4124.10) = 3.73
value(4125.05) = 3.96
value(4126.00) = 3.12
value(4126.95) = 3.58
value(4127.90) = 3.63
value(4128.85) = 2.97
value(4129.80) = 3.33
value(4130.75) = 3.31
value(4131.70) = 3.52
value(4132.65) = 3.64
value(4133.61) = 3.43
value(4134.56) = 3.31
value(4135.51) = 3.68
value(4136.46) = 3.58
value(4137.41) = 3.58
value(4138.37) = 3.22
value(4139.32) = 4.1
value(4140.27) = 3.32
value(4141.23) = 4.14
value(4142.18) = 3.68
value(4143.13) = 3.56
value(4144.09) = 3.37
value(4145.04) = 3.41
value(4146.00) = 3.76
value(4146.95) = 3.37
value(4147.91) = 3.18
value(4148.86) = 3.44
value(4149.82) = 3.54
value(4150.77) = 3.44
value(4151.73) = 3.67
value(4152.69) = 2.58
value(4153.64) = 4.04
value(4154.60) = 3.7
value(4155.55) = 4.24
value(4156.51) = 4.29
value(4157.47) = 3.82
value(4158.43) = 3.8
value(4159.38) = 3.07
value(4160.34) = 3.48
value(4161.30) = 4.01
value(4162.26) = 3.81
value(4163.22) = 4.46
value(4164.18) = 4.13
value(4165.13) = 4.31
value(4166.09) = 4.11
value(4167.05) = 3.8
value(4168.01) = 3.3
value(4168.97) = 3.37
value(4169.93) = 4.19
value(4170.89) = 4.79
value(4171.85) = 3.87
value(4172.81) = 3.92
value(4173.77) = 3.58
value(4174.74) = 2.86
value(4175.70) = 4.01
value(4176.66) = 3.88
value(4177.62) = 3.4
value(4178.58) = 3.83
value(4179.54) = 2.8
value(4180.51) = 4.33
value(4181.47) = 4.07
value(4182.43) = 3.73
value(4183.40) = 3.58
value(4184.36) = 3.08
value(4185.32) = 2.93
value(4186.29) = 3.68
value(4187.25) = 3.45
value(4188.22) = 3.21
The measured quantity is 2.5 angstroms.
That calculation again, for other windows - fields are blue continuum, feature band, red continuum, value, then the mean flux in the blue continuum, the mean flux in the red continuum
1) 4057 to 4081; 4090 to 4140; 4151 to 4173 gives 4.7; 3.57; 3.85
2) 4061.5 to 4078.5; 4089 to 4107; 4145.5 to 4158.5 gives 1.4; 3.6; 3.63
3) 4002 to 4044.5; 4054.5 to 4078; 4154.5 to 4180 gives 1.4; 3.85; 3.81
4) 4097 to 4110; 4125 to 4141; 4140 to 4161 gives 0.2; 3.39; 3.59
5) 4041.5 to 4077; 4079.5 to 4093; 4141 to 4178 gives 0.4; 3.72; 3.73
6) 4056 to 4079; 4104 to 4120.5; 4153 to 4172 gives 2.8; 3.59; 3.92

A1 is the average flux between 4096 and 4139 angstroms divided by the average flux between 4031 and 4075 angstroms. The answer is 0.89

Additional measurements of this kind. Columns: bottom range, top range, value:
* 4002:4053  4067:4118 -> 0.89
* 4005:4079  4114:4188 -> 0.96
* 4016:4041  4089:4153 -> 0.89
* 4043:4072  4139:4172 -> 1.00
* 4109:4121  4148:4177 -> 1.18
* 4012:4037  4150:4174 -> 1.03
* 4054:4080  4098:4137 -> 0.94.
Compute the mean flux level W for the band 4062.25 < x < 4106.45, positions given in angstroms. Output 3.53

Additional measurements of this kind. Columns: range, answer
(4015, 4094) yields 3.71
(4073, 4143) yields 3.44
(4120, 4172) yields 3.63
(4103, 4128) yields 3.24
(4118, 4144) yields 3.49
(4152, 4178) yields 3.81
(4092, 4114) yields 3.3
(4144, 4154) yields 3.43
